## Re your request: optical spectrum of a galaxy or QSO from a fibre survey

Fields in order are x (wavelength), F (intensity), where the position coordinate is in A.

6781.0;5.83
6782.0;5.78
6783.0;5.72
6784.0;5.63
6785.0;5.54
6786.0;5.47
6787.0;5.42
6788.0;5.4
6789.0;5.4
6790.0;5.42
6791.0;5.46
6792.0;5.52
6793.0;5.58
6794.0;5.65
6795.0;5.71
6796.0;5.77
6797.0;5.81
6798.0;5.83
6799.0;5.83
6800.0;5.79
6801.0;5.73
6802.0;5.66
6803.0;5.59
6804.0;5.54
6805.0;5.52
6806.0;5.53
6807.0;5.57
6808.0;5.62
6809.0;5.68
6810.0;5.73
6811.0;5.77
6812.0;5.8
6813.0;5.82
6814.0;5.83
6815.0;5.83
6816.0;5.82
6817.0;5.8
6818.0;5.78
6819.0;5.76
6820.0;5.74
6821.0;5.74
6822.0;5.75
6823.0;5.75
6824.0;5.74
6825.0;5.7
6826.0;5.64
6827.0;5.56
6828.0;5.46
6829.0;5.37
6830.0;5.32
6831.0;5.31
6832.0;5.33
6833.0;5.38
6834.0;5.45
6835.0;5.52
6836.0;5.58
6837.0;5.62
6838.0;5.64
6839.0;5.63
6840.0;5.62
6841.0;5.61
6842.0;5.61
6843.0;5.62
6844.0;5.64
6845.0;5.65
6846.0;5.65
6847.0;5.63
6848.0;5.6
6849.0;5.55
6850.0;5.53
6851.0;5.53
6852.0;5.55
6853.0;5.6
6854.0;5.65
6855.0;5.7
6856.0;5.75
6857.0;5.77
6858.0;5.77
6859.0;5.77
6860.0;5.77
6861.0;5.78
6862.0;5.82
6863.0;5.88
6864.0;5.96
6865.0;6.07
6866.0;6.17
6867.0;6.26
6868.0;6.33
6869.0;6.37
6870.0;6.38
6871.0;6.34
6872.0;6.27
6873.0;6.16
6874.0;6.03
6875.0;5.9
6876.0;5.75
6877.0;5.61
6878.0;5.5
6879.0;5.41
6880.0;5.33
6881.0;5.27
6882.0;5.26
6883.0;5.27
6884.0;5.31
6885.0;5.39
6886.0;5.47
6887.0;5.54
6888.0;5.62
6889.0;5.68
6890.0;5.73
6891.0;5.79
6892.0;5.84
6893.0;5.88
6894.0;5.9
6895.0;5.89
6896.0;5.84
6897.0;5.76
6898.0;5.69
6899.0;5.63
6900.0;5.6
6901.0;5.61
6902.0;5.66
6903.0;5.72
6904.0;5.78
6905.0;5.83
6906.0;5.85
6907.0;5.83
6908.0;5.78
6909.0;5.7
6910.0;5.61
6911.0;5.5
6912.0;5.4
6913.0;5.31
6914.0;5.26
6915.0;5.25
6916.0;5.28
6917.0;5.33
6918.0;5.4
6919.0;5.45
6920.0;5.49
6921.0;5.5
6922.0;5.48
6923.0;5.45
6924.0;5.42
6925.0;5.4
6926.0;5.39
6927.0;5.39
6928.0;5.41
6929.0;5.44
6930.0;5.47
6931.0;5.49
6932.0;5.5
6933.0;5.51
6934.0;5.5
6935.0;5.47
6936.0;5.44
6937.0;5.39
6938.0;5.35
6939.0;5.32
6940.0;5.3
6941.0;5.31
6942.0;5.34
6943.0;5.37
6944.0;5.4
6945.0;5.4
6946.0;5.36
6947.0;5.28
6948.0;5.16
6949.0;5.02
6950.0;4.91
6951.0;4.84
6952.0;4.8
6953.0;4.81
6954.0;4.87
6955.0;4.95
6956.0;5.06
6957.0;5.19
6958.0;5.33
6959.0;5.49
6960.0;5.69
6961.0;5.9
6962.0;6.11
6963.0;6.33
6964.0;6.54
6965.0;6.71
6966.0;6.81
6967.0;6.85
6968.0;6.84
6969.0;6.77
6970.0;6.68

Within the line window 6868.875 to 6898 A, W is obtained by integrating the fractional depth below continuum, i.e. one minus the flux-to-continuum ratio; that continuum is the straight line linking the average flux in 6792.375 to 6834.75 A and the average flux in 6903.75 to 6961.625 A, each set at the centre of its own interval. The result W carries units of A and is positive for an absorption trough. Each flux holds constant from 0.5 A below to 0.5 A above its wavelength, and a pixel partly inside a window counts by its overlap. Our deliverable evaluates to -1.3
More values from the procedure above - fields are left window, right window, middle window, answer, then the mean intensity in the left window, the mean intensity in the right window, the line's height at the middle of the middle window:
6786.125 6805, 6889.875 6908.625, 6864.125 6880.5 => -0.8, 5.61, 5.77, 5.73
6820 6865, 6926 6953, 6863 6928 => -2.6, 5.63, 5.31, 5.45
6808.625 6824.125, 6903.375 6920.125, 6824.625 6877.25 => -0.5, 5.77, 5.53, 5.69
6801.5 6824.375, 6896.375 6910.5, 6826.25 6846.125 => 0.6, 5.71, 5.72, 5.71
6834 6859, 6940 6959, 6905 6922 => -0.6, 5.63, 5.15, 5.31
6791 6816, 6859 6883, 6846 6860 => 0.4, 5.69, 5.88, 5.83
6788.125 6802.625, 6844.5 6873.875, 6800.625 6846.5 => 0.9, 5.65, 5.87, 5.75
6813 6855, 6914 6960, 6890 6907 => -1.1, 5.62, 5.31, 5.42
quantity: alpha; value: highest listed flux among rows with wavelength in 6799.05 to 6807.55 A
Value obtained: 5.79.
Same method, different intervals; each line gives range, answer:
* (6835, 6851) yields 5.65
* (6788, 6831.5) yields 5.83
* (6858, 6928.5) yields 6.38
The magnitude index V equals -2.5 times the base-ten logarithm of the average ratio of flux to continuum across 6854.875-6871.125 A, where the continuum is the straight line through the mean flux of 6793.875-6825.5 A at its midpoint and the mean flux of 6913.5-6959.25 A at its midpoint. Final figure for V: -0.08 mag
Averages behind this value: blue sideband 5.73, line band 5.99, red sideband 5.3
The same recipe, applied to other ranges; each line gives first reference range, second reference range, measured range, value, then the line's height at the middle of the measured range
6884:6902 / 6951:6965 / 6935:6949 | 0.04 mag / 5.54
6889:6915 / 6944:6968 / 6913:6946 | 0.04 mag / 5.62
